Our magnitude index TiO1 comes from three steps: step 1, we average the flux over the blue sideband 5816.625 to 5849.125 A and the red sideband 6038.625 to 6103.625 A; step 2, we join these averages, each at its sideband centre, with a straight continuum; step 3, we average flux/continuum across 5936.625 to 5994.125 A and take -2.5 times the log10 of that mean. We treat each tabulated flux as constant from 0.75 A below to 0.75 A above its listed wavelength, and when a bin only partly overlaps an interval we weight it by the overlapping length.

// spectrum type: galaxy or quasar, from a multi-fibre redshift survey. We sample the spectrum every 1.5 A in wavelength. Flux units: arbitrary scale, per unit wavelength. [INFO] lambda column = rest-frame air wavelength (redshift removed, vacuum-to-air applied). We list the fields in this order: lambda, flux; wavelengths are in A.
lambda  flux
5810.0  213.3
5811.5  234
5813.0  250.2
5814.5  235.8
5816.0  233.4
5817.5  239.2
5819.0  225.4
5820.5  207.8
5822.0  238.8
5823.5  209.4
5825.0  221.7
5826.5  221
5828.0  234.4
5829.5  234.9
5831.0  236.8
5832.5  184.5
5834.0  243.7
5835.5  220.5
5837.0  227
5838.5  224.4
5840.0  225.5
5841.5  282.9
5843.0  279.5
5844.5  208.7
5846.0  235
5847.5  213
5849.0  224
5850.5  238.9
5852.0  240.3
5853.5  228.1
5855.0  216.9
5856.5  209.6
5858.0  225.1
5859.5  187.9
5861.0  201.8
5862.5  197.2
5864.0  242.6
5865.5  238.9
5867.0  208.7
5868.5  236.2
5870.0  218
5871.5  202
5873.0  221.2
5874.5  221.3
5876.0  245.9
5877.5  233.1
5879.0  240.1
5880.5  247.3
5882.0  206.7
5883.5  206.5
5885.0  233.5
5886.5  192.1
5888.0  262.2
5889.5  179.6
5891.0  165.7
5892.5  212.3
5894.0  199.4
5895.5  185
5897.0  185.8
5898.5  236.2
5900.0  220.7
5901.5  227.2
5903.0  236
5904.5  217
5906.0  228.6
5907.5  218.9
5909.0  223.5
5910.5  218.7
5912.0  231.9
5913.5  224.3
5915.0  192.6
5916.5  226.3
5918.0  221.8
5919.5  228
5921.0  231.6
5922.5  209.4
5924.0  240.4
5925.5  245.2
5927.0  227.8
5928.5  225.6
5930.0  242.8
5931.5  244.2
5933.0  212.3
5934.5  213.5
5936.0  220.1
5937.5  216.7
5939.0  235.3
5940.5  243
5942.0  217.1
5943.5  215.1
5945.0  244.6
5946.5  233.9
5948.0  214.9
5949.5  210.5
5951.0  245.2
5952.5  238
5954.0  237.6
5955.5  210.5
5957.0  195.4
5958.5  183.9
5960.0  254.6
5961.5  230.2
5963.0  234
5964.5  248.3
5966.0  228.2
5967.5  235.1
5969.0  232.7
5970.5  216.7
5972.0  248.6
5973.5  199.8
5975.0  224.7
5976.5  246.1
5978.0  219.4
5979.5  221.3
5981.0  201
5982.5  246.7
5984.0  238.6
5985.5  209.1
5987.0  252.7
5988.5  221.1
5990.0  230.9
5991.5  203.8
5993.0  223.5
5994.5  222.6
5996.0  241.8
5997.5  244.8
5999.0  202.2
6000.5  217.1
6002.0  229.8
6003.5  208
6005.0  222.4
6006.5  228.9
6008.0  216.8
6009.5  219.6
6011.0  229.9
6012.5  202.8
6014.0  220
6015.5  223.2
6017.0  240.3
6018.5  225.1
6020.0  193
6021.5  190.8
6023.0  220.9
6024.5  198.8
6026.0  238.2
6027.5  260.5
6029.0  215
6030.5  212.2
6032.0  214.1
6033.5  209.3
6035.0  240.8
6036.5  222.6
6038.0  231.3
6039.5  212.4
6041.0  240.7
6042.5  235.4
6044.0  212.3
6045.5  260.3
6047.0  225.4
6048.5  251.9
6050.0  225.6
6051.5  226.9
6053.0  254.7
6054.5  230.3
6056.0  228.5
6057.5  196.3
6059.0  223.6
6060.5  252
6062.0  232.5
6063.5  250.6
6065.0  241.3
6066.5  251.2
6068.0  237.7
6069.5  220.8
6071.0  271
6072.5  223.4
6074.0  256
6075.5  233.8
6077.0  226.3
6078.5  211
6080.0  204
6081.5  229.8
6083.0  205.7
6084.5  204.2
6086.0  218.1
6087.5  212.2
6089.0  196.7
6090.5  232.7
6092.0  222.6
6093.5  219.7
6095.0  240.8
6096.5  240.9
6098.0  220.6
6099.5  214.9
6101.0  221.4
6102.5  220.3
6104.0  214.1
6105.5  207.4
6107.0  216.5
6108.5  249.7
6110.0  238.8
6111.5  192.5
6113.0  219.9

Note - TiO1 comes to 0.011 mag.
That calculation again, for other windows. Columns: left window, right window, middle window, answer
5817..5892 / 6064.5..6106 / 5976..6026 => 0.01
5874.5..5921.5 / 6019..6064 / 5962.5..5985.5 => -0.03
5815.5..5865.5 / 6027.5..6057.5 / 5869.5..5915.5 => 0.05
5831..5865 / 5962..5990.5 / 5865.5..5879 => 0.01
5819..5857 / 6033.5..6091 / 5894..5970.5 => 0.02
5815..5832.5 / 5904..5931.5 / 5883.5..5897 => 0.12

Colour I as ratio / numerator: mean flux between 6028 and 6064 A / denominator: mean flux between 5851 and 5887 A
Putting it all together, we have 1.04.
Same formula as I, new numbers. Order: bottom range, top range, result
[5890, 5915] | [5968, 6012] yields 1.05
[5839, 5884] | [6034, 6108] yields 1.01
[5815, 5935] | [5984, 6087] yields 1.01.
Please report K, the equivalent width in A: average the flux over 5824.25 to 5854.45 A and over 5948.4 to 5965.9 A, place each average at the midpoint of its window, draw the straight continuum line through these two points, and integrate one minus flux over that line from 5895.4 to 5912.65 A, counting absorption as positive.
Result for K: 0.60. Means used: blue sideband 231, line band 220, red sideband 226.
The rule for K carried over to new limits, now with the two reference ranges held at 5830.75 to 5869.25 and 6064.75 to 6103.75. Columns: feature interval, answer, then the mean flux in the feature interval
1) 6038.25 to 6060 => -0.5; 231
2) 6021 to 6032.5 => 0.3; 220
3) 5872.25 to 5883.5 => -0.2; 229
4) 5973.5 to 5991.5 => 0.0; 226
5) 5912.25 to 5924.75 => 0.2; 222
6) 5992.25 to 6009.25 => 0.2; 223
